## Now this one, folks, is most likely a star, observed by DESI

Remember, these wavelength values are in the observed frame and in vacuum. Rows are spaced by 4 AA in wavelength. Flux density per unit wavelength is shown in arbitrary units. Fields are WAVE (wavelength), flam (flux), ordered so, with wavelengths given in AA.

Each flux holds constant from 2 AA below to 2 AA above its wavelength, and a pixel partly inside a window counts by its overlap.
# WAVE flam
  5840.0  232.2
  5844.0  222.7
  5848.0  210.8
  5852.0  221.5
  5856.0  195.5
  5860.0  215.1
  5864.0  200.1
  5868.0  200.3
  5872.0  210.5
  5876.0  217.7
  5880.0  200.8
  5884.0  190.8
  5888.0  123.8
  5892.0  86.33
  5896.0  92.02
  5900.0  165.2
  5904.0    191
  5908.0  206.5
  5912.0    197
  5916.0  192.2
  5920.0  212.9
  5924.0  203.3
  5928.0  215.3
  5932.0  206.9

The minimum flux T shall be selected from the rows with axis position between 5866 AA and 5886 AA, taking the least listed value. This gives 190.8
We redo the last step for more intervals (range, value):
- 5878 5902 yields 86.33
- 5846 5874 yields 195.5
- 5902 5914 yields 191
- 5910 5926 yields 192.2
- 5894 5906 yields 92.02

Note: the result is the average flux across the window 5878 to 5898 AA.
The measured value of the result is 139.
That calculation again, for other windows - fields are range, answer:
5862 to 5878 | 207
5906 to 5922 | 202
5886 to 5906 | 132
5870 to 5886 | 205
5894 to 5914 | 170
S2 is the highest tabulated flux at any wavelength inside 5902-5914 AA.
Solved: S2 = 206.5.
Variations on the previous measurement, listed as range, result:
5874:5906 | 217.7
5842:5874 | 222.7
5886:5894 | 123.8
